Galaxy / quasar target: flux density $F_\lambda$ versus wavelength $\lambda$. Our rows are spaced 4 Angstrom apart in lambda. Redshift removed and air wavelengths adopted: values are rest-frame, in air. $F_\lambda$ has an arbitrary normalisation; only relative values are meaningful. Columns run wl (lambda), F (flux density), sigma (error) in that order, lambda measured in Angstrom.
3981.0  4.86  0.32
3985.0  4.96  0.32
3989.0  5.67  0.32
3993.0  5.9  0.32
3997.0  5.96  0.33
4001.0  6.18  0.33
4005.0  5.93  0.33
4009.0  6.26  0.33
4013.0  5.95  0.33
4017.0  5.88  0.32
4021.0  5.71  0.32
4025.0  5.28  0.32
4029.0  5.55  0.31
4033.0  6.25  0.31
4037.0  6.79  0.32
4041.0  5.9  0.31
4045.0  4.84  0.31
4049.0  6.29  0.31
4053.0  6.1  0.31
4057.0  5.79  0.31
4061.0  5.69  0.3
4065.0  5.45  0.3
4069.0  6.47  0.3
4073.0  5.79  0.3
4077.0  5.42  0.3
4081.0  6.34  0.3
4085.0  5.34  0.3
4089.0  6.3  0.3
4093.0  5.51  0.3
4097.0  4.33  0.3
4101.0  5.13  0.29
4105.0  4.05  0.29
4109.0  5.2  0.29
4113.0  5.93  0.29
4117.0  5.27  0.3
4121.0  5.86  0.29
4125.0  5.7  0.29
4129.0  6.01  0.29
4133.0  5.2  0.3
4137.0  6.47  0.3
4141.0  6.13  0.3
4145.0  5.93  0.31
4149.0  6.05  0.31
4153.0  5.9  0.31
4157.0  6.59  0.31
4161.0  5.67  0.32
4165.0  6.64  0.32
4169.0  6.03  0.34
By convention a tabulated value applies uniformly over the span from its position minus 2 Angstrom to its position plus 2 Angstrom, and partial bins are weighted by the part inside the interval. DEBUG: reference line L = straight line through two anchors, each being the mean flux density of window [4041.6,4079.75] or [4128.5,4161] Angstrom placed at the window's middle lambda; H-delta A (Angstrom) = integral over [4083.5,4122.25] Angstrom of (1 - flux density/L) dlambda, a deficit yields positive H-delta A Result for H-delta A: 4.0 Angstrom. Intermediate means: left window 5.78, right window 6.01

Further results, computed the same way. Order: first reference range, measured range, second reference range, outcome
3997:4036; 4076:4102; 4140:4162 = 2.1 Angstrom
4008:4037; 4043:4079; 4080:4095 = 0.6 Angstrom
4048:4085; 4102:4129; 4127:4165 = 2.7 Angstrom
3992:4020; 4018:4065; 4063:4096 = 0.6 Angstrom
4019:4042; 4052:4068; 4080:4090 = 0.4 Angstrom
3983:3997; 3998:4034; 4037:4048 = -1.5 Angstrom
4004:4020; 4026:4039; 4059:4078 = -0.5 Angstrom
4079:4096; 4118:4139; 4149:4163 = 0.4 Angstrom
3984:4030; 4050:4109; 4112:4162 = 3.0 Angstrom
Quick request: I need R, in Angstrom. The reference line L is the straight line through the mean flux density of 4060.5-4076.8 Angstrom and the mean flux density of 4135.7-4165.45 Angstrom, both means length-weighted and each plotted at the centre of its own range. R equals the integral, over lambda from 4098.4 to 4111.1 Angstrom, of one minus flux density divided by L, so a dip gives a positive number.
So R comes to 2.5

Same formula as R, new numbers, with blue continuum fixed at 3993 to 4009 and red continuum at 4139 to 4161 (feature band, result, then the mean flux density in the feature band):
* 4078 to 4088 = 0.36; 5.84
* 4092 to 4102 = 1.88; 4.92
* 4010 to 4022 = 0.30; 5.89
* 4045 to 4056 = 0.25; 5.91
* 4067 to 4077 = 0.11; 5.99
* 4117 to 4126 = 0.59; 5.68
